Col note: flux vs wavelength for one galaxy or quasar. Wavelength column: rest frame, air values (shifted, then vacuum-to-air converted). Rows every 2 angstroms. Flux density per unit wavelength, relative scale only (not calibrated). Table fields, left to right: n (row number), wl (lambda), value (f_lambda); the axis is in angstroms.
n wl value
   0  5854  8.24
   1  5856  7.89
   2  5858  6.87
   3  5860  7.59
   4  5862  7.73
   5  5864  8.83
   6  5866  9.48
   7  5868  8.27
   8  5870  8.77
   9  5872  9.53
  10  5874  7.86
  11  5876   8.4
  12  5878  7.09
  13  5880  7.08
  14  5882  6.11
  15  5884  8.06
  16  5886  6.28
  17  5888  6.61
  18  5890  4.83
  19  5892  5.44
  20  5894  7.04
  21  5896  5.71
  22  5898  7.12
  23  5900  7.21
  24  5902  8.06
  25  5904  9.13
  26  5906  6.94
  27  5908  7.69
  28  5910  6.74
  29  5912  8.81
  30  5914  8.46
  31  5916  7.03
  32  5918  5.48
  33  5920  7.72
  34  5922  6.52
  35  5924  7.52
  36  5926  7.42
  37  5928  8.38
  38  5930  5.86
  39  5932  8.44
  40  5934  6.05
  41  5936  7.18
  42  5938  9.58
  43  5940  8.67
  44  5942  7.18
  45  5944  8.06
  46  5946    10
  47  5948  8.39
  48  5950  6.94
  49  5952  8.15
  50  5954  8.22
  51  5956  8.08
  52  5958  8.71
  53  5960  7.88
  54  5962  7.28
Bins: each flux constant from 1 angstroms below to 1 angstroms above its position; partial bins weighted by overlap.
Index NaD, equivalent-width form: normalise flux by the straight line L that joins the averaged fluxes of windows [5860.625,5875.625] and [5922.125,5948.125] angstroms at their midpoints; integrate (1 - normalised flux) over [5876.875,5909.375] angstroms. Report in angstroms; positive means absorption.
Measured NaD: 5.5 angstroms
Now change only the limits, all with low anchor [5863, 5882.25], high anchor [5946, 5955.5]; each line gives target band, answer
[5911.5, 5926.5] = 1.6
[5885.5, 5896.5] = 3.0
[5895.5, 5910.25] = 1.4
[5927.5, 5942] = 0.9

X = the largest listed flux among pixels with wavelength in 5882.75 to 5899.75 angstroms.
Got 8.06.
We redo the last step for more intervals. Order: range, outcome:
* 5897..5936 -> 9.13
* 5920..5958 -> 10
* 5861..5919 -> 9.53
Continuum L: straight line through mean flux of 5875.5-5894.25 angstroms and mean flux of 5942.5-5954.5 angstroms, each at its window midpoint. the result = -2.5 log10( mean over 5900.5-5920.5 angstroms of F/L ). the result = -0.047 mag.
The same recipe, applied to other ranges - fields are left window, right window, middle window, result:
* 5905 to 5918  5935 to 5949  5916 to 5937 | 0.13 mag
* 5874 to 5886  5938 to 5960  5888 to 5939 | 0.08 mag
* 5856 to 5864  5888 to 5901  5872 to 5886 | -0.09 mag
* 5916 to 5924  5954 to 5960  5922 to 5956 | -0.04 mag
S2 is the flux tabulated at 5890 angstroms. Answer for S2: 4.83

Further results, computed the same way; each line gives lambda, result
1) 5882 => 6.11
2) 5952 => 8.15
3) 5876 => 8.4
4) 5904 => 9.13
